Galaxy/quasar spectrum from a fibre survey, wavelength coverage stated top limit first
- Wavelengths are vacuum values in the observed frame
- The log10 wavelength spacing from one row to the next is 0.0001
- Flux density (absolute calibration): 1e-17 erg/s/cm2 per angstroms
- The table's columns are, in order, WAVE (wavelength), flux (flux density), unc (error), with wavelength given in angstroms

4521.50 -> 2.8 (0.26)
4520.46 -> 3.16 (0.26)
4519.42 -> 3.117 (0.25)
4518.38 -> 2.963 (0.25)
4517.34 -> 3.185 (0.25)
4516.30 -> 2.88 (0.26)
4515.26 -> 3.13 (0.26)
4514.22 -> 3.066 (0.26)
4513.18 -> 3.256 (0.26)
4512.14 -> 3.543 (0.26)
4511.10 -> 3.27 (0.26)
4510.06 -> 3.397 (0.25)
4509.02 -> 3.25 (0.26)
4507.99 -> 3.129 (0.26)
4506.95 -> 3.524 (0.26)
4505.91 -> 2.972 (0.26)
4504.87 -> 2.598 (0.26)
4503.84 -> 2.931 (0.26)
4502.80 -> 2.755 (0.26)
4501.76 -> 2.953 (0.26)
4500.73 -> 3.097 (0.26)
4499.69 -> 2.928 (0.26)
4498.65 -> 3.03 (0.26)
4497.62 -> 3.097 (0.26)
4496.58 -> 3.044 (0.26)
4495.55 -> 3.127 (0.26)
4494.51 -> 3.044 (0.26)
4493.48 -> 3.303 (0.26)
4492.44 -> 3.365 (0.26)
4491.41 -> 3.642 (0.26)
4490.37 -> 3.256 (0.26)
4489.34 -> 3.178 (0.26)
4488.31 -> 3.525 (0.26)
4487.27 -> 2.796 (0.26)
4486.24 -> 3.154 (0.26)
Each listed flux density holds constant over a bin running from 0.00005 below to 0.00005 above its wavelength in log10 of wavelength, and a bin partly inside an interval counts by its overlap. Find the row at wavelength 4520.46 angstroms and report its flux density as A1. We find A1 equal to 3.16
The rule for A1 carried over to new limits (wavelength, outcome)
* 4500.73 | 3.097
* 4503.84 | 2.931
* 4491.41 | 3.642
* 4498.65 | 3.03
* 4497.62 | 3.097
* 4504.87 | 2.598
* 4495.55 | 3.127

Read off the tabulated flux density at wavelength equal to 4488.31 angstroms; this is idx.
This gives 3.525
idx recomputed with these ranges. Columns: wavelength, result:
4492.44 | 3.365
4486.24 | 3.154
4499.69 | 2.928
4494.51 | 3.044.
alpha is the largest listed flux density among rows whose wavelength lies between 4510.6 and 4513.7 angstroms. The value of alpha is 3.543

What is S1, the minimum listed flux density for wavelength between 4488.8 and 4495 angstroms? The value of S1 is 3.044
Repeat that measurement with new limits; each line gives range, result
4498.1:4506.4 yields 2.598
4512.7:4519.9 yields 2.88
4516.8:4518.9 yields 2.963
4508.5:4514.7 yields 3.066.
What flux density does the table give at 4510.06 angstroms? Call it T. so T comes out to 3.397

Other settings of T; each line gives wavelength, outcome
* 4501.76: 2.953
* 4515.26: 3.13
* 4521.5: 2.8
